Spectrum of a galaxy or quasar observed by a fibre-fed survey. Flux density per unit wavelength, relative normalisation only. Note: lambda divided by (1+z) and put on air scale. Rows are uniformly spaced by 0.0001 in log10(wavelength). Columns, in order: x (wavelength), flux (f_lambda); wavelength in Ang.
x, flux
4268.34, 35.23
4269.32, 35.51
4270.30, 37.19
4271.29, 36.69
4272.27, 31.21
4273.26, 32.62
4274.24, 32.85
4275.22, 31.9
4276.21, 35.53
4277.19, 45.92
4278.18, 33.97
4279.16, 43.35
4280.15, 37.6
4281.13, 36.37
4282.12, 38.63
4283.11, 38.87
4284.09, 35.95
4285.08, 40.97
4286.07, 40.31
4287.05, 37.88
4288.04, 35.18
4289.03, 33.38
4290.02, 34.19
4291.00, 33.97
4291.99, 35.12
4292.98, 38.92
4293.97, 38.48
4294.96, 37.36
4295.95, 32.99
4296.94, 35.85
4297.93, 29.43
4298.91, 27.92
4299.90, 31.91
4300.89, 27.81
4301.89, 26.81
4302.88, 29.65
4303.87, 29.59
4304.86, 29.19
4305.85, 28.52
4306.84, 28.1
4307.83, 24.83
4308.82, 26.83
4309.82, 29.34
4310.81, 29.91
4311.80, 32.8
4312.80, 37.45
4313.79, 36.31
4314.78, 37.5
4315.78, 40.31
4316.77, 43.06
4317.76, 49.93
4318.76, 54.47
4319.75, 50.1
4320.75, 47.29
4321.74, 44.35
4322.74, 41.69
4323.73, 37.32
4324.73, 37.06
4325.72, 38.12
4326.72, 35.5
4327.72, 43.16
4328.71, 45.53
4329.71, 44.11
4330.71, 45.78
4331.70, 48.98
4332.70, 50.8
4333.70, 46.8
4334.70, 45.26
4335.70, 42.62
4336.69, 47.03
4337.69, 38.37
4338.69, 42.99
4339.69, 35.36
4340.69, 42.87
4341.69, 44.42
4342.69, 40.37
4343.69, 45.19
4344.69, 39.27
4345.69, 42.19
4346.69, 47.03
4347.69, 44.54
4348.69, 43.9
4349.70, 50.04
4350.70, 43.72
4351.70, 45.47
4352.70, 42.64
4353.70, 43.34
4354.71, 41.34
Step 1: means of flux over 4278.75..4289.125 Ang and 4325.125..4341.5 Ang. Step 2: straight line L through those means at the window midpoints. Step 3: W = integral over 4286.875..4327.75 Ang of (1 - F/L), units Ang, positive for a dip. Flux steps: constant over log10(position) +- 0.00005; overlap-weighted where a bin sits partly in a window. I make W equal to 5.1 Ang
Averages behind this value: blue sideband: 38.2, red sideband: 43.3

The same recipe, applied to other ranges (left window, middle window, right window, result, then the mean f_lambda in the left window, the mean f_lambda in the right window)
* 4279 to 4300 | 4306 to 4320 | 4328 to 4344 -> 1.23 Ang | 36.1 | 44.1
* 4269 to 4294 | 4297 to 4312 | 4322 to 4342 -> 3.96 Ang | 36.6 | 42.7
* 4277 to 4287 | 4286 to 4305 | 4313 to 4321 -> 3.61 Ang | 38.9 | 44.5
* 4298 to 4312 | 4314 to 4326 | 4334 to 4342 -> -2.92 Ang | 28.8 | 42.4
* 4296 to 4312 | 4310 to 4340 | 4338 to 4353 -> -4.91 Ang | 29.3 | 43.3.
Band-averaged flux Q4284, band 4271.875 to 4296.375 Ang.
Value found 36.6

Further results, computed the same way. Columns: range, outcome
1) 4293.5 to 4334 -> 37.4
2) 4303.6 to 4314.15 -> 30.2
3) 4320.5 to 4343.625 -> 42.9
